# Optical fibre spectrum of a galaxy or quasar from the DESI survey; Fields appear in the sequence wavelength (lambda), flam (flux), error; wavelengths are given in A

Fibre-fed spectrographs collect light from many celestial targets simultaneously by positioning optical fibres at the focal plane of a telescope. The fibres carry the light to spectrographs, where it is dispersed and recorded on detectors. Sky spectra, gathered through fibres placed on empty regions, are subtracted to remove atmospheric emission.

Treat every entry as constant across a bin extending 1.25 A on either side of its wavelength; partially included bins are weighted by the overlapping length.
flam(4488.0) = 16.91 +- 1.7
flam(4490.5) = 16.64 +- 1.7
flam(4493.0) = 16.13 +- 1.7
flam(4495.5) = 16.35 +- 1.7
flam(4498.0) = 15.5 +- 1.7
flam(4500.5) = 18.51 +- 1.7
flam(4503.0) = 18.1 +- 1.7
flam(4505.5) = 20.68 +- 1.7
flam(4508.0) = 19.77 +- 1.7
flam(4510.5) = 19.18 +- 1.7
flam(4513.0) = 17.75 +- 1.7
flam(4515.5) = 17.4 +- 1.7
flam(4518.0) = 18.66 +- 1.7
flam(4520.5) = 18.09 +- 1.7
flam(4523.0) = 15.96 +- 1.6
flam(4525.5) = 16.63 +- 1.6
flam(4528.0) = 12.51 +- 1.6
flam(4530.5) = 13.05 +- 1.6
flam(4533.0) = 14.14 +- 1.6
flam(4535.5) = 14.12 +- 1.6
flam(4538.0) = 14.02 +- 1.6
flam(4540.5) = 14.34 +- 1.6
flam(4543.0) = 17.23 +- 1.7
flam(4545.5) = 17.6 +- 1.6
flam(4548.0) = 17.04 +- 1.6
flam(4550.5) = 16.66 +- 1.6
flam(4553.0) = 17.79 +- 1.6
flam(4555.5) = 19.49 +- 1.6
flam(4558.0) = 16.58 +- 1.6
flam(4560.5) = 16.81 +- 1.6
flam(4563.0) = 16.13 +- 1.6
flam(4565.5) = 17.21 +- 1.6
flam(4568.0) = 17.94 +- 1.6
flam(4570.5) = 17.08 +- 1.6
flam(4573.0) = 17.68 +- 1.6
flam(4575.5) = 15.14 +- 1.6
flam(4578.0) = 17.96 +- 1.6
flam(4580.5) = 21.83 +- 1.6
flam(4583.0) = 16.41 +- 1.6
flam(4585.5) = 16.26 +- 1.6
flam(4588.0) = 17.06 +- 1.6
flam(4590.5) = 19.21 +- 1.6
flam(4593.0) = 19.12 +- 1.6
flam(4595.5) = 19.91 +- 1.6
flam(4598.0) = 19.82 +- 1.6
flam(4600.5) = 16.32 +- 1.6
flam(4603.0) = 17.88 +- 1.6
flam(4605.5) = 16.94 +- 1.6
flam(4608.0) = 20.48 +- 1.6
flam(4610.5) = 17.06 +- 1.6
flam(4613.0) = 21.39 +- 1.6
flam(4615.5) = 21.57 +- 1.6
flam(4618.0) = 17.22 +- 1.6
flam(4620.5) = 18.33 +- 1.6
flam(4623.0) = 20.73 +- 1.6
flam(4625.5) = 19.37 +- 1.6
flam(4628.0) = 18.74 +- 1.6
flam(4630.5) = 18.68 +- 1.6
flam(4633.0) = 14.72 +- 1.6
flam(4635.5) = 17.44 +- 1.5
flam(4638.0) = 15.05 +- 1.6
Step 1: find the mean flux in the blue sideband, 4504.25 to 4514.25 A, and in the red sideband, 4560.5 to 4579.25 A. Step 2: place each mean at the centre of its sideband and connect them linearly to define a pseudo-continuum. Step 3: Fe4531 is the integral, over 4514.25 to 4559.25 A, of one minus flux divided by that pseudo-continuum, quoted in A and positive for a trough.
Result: 5.1 A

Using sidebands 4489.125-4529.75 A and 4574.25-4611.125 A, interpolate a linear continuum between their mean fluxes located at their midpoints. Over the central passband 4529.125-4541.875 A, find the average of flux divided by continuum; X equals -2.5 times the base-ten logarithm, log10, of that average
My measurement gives 0.25 mag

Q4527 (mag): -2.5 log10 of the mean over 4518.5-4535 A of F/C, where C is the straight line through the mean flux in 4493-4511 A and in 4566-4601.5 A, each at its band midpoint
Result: 0.189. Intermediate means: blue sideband 18.1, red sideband 18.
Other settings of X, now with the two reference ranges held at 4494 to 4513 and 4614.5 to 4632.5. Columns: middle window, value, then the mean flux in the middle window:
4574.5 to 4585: 0.06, 17.8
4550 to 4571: 0.08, 17.3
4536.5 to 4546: 0.18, 15.6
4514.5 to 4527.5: 0.08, 17.1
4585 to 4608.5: 0.03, 18.3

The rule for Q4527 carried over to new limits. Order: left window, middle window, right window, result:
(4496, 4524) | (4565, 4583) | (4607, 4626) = 0.07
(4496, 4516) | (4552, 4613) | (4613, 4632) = 0.06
